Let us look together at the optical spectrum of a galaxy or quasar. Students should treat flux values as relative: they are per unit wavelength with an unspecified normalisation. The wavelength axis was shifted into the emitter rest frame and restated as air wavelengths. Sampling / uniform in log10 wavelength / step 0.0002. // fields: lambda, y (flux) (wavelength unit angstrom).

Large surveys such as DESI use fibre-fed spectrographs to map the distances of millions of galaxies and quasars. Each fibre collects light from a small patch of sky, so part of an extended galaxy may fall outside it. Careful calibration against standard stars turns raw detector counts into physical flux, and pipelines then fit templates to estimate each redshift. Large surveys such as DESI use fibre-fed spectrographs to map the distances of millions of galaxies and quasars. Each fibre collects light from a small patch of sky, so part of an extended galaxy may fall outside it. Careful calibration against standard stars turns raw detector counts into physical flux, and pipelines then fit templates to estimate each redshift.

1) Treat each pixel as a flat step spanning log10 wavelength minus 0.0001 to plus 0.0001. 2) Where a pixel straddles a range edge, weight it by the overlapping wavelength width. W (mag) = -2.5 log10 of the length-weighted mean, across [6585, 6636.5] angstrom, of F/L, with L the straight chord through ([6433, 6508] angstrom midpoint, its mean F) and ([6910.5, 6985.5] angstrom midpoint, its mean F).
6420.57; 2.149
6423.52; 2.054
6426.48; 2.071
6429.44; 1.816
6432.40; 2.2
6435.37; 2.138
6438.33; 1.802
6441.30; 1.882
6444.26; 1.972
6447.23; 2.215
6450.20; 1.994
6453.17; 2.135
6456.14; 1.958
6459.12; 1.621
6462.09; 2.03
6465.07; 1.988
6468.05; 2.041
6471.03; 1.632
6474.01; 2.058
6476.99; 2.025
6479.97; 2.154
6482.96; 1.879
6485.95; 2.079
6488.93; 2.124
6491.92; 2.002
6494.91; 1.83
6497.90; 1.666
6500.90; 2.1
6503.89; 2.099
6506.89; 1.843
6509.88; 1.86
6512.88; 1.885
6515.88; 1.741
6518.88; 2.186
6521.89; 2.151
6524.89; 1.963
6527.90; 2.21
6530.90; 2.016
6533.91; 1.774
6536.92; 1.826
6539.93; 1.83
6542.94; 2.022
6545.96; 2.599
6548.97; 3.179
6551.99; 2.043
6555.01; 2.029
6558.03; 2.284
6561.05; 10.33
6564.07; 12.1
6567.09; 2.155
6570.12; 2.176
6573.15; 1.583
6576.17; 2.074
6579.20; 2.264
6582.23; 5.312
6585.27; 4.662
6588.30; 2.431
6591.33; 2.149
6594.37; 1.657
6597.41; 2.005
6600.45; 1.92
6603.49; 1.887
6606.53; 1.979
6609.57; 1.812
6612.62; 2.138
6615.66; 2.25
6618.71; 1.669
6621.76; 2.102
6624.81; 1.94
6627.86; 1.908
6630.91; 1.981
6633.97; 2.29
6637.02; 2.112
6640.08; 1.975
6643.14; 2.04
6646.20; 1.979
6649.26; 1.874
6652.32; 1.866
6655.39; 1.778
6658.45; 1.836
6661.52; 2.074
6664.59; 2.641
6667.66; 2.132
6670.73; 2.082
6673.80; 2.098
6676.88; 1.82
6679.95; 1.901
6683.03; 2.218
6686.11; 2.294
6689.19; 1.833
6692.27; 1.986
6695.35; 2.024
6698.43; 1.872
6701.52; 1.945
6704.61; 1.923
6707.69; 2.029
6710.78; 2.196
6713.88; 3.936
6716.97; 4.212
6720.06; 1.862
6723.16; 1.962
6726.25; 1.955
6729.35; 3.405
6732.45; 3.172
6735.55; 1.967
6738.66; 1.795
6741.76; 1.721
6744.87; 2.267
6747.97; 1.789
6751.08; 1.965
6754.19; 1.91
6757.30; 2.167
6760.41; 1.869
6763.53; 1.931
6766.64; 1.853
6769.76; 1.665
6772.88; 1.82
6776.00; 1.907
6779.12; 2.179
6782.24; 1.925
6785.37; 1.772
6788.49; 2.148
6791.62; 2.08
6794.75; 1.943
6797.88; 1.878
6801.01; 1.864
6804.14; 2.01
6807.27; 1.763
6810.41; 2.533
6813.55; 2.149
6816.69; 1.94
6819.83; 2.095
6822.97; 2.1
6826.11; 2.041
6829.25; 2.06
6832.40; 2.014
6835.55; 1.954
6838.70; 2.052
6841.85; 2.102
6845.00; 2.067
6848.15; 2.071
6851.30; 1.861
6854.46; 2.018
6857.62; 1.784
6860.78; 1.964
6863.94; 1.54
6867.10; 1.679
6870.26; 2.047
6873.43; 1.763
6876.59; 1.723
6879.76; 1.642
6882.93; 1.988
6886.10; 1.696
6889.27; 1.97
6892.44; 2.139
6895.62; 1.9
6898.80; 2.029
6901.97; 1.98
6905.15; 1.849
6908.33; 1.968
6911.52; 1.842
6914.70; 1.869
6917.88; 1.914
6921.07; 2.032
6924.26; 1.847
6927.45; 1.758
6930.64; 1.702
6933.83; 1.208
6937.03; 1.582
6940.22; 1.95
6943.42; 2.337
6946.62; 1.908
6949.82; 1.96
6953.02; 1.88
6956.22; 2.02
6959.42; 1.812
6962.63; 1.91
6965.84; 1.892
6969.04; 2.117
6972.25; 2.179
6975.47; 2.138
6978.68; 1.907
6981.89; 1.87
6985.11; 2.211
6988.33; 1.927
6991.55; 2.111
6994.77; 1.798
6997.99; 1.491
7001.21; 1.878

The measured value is -0.08 mag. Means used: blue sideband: 1.97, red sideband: 1.91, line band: 2.1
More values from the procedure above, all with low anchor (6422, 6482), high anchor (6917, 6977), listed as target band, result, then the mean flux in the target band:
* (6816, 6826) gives -0.07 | 2.05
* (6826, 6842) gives -0.06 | 2.03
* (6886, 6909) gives -0.03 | 1.96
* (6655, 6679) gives -0.06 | 2.07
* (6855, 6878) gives 0.07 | 1.8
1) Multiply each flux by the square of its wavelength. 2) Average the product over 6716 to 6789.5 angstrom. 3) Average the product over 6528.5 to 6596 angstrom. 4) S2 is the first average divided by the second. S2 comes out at 0.7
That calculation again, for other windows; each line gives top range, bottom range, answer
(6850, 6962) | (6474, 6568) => 0.79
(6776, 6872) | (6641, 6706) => 1.03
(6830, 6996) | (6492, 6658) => 0.86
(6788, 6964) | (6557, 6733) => 0.81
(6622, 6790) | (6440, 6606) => 0.90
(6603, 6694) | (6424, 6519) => 1.08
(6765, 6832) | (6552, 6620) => 0.68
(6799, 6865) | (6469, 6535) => 1.12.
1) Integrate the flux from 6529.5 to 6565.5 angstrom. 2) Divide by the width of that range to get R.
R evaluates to 3.66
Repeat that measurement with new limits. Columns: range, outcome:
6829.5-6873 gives 1.93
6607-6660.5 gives 1.97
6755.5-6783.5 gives 1.92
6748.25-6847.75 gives 1.99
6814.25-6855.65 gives 2.03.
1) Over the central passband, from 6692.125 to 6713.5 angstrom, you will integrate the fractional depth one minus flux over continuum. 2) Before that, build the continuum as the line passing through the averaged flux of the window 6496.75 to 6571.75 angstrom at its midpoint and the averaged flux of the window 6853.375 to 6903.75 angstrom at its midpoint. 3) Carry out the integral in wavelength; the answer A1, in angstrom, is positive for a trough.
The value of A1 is 2.2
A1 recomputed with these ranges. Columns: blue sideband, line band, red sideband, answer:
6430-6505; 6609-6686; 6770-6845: -1.23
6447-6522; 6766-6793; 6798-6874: 0.65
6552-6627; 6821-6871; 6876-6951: 3.48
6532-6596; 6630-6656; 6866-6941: 8.25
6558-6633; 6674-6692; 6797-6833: 4.11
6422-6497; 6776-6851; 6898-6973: -4.29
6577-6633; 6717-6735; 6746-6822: -4.36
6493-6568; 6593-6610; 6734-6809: 4.39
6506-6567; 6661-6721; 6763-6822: 2.68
